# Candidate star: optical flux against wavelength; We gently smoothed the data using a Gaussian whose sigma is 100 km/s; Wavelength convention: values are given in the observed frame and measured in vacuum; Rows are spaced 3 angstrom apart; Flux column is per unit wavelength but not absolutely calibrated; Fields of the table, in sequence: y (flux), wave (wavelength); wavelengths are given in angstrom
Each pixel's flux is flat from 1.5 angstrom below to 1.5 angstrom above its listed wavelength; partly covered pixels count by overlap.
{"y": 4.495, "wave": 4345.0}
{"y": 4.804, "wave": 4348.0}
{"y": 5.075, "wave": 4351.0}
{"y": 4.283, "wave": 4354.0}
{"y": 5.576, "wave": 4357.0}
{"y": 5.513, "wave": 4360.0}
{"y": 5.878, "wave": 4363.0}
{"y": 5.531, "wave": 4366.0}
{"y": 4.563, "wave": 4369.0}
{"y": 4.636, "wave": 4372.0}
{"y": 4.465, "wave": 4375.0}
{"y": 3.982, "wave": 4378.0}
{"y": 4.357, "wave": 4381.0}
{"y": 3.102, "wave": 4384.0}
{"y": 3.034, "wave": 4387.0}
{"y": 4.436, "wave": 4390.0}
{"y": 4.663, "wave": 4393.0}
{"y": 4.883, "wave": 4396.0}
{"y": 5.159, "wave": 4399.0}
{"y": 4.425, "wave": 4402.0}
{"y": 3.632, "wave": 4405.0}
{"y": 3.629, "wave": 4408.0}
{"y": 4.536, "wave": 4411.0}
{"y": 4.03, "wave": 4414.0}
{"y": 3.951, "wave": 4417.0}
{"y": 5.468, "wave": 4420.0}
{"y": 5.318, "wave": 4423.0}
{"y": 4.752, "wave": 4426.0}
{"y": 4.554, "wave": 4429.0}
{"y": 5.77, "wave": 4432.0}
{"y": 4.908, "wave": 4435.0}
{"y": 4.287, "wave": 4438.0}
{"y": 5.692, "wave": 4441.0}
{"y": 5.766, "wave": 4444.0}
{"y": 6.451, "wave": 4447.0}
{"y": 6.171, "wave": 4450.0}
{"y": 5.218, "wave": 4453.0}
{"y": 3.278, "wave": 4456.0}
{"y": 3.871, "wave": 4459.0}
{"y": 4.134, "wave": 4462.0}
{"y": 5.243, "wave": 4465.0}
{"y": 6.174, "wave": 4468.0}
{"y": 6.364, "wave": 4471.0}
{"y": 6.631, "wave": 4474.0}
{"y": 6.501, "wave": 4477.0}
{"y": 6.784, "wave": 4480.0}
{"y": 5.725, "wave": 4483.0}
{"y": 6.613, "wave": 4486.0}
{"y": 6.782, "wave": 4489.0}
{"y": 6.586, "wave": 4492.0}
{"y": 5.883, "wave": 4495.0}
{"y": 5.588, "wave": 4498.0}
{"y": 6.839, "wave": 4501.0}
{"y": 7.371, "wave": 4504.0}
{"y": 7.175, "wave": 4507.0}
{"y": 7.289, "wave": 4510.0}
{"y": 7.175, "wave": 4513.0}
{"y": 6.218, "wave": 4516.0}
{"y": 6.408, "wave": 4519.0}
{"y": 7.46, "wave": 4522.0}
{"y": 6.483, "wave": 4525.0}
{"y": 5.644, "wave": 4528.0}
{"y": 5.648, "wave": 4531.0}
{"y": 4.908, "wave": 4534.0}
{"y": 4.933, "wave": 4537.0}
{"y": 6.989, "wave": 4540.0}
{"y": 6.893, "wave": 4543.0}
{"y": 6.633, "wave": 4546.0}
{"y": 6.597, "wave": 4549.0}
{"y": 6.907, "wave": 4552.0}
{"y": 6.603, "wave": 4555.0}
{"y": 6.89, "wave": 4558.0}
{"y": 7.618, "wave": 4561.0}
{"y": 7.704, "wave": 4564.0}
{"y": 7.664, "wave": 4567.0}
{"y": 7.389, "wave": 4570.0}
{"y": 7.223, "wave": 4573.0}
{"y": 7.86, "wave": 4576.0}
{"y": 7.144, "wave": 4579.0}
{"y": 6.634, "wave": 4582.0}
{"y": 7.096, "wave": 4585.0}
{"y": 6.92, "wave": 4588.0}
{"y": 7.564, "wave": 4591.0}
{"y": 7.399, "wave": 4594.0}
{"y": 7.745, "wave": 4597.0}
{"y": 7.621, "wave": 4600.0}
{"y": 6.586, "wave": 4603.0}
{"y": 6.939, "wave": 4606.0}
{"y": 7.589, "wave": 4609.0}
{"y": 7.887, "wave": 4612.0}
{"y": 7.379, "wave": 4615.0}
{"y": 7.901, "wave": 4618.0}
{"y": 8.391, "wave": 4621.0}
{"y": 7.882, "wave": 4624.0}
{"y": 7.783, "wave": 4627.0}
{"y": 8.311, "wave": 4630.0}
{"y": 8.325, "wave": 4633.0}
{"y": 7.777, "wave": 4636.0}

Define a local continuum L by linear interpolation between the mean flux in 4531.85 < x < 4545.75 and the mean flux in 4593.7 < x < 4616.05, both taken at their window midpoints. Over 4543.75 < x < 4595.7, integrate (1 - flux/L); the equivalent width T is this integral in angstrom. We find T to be -4.2 angstrom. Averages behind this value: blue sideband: 5.98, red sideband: 7.39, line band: 7.17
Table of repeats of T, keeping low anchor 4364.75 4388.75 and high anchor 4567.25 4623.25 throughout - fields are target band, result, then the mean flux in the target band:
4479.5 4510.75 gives -3.3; 6.58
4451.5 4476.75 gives 1.5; 5.18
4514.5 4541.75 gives 1.4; 6.08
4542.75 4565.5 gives -0.6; 6.99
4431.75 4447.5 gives -0.8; 5.39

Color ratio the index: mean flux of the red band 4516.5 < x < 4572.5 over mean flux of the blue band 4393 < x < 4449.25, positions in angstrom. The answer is 1.4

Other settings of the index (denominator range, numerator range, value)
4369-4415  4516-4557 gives 1.50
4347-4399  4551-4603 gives 1.57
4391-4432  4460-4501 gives 1.33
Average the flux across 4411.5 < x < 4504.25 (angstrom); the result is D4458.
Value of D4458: 5.54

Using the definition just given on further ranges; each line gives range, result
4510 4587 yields 6.76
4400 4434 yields 4.57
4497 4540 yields 6.4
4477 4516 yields 6.63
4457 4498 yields 5.9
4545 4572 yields 7.12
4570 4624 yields 7.42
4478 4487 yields 6.37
